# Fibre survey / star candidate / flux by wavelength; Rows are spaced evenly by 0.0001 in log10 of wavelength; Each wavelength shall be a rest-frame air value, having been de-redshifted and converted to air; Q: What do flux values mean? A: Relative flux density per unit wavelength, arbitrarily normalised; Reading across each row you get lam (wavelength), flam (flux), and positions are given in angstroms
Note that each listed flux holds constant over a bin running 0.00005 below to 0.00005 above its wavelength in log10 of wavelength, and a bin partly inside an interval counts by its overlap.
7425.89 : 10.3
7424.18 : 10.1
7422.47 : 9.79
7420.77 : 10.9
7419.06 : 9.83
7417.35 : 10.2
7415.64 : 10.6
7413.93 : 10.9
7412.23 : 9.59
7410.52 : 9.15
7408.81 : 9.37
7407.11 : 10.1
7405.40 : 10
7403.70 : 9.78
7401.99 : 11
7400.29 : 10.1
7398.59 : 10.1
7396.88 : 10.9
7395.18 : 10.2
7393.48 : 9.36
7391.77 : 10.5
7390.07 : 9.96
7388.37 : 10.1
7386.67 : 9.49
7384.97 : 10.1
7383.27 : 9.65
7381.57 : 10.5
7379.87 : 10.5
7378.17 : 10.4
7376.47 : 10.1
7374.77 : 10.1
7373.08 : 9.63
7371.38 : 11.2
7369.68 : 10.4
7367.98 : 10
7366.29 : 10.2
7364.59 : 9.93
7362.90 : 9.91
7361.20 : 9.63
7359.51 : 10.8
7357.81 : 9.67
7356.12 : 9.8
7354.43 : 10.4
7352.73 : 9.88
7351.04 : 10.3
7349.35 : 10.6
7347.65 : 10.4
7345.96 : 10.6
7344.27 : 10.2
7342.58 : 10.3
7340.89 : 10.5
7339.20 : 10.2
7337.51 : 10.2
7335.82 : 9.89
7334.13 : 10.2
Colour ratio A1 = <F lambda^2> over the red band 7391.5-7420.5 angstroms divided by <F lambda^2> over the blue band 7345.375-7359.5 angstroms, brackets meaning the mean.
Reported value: 1.0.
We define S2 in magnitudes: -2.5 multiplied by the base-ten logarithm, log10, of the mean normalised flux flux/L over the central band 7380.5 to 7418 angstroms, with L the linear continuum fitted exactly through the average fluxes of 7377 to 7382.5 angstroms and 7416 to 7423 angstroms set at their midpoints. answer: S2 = 0.03 mag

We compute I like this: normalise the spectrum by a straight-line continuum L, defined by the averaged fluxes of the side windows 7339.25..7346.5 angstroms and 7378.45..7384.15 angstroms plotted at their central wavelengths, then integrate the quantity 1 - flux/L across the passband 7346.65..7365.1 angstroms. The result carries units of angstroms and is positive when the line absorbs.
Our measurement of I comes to 0.4 angstroms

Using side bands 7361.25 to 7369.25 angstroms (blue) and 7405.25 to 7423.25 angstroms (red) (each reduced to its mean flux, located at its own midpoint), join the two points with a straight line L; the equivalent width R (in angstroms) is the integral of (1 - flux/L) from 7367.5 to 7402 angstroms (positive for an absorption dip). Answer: -0.6 angstroms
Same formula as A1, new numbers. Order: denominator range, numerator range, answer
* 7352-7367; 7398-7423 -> 1.02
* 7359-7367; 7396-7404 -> 1.05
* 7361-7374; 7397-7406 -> 1.02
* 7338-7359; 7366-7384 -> 1.01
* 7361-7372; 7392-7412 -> 0.99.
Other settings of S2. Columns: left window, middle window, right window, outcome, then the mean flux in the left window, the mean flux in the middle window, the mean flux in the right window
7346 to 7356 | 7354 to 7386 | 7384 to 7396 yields 0.00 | 10.3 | 10.1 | 9.95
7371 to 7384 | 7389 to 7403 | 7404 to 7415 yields -0.03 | 10.2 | 10.3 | 9.87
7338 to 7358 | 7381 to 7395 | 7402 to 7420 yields 0.01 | 10.3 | 9.96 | 10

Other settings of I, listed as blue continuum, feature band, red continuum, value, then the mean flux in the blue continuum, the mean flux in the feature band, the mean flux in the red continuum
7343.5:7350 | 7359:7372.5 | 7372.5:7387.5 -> 0.0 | 10.4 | 10.2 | 10.1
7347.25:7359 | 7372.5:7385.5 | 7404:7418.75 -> -0.1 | 10.2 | 10.1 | 9.97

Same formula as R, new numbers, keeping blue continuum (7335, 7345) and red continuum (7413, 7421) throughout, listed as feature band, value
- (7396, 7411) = 0.47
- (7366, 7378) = 0.08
